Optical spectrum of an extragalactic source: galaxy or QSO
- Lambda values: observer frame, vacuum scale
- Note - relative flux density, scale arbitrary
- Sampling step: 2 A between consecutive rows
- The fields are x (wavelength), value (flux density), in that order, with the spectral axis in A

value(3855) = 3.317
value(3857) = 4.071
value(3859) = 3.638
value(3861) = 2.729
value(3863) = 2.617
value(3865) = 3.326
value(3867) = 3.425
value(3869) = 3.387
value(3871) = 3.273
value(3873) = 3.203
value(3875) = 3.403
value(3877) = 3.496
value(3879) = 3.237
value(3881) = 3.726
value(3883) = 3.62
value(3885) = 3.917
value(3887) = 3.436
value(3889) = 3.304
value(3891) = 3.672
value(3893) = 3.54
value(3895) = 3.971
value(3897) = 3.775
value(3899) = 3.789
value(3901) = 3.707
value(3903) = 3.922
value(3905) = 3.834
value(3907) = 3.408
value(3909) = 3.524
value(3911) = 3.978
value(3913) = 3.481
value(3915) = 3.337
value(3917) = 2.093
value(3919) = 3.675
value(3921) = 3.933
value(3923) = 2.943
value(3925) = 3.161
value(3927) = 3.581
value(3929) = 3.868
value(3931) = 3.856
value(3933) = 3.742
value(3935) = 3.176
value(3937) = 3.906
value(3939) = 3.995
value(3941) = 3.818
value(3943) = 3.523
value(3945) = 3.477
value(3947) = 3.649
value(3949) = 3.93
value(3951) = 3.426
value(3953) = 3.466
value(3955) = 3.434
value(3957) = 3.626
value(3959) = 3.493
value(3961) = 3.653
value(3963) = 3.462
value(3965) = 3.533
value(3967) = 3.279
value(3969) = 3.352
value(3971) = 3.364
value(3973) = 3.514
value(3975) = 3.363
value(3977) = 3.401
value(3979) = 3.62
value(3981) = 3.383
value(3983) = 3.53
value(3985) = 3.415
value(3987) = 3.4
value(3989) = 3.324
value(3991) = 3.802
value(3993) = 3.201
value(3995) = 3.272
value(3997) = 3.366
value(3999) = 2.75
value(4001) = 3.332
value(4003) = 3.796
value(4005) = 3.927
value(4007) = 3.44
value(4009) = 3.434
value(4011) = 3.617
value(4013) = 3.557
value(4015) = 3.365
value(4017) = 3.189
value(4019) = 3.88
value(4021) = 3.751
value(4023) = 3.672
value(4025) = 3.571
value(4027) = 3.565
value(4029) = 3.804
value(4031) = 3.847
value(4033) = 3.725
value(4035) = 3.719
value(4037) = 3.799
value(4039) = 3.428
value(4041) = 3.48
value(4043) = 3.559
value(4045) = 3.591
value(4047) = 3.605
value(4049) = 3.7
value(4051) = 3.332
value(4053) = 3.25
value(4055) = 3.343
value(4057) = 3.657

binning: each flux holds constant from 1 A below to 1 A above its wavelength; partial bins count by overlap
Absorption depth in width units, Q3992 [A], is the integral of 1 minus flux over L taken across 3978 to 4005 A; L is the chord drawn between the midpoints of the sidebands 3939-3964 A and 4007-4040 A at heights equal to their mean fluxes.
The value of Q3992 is 1.4 A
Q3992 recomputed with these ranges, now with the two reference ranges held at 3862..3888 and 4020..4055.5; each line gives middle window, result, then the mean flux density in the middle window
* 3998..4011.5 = 0.35 A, 3.47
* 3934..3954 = -0.91 A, 3.64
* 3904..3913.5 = -0.61 A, 3.65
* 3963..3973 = 0.30 A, 3.4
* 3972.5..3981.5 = 0.17 A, 3.46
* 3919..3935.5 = -0.45 A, 3.55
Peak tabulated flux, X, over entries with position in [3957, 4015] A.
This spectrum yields 3.927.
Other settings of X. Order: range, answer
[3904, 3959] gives 3.995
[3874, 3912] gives 3.978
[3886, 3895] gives 3.971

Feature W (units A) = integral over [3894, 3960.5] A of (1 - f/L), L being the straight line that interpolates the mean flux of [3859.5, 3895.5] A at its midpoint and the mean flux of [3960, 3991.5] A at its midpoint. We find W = -3.2 A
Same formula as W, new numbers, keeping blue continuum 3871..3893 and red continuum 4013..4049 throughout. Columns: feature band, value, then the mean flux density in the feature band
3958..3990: 1.2 A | 3.44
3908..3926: 0.9 A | 3.35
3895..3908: -0.9 A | 3.76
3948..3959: 0.0 A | 3.57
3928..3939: -0.6 A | 3.74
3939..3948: -0.3 A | 3.66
